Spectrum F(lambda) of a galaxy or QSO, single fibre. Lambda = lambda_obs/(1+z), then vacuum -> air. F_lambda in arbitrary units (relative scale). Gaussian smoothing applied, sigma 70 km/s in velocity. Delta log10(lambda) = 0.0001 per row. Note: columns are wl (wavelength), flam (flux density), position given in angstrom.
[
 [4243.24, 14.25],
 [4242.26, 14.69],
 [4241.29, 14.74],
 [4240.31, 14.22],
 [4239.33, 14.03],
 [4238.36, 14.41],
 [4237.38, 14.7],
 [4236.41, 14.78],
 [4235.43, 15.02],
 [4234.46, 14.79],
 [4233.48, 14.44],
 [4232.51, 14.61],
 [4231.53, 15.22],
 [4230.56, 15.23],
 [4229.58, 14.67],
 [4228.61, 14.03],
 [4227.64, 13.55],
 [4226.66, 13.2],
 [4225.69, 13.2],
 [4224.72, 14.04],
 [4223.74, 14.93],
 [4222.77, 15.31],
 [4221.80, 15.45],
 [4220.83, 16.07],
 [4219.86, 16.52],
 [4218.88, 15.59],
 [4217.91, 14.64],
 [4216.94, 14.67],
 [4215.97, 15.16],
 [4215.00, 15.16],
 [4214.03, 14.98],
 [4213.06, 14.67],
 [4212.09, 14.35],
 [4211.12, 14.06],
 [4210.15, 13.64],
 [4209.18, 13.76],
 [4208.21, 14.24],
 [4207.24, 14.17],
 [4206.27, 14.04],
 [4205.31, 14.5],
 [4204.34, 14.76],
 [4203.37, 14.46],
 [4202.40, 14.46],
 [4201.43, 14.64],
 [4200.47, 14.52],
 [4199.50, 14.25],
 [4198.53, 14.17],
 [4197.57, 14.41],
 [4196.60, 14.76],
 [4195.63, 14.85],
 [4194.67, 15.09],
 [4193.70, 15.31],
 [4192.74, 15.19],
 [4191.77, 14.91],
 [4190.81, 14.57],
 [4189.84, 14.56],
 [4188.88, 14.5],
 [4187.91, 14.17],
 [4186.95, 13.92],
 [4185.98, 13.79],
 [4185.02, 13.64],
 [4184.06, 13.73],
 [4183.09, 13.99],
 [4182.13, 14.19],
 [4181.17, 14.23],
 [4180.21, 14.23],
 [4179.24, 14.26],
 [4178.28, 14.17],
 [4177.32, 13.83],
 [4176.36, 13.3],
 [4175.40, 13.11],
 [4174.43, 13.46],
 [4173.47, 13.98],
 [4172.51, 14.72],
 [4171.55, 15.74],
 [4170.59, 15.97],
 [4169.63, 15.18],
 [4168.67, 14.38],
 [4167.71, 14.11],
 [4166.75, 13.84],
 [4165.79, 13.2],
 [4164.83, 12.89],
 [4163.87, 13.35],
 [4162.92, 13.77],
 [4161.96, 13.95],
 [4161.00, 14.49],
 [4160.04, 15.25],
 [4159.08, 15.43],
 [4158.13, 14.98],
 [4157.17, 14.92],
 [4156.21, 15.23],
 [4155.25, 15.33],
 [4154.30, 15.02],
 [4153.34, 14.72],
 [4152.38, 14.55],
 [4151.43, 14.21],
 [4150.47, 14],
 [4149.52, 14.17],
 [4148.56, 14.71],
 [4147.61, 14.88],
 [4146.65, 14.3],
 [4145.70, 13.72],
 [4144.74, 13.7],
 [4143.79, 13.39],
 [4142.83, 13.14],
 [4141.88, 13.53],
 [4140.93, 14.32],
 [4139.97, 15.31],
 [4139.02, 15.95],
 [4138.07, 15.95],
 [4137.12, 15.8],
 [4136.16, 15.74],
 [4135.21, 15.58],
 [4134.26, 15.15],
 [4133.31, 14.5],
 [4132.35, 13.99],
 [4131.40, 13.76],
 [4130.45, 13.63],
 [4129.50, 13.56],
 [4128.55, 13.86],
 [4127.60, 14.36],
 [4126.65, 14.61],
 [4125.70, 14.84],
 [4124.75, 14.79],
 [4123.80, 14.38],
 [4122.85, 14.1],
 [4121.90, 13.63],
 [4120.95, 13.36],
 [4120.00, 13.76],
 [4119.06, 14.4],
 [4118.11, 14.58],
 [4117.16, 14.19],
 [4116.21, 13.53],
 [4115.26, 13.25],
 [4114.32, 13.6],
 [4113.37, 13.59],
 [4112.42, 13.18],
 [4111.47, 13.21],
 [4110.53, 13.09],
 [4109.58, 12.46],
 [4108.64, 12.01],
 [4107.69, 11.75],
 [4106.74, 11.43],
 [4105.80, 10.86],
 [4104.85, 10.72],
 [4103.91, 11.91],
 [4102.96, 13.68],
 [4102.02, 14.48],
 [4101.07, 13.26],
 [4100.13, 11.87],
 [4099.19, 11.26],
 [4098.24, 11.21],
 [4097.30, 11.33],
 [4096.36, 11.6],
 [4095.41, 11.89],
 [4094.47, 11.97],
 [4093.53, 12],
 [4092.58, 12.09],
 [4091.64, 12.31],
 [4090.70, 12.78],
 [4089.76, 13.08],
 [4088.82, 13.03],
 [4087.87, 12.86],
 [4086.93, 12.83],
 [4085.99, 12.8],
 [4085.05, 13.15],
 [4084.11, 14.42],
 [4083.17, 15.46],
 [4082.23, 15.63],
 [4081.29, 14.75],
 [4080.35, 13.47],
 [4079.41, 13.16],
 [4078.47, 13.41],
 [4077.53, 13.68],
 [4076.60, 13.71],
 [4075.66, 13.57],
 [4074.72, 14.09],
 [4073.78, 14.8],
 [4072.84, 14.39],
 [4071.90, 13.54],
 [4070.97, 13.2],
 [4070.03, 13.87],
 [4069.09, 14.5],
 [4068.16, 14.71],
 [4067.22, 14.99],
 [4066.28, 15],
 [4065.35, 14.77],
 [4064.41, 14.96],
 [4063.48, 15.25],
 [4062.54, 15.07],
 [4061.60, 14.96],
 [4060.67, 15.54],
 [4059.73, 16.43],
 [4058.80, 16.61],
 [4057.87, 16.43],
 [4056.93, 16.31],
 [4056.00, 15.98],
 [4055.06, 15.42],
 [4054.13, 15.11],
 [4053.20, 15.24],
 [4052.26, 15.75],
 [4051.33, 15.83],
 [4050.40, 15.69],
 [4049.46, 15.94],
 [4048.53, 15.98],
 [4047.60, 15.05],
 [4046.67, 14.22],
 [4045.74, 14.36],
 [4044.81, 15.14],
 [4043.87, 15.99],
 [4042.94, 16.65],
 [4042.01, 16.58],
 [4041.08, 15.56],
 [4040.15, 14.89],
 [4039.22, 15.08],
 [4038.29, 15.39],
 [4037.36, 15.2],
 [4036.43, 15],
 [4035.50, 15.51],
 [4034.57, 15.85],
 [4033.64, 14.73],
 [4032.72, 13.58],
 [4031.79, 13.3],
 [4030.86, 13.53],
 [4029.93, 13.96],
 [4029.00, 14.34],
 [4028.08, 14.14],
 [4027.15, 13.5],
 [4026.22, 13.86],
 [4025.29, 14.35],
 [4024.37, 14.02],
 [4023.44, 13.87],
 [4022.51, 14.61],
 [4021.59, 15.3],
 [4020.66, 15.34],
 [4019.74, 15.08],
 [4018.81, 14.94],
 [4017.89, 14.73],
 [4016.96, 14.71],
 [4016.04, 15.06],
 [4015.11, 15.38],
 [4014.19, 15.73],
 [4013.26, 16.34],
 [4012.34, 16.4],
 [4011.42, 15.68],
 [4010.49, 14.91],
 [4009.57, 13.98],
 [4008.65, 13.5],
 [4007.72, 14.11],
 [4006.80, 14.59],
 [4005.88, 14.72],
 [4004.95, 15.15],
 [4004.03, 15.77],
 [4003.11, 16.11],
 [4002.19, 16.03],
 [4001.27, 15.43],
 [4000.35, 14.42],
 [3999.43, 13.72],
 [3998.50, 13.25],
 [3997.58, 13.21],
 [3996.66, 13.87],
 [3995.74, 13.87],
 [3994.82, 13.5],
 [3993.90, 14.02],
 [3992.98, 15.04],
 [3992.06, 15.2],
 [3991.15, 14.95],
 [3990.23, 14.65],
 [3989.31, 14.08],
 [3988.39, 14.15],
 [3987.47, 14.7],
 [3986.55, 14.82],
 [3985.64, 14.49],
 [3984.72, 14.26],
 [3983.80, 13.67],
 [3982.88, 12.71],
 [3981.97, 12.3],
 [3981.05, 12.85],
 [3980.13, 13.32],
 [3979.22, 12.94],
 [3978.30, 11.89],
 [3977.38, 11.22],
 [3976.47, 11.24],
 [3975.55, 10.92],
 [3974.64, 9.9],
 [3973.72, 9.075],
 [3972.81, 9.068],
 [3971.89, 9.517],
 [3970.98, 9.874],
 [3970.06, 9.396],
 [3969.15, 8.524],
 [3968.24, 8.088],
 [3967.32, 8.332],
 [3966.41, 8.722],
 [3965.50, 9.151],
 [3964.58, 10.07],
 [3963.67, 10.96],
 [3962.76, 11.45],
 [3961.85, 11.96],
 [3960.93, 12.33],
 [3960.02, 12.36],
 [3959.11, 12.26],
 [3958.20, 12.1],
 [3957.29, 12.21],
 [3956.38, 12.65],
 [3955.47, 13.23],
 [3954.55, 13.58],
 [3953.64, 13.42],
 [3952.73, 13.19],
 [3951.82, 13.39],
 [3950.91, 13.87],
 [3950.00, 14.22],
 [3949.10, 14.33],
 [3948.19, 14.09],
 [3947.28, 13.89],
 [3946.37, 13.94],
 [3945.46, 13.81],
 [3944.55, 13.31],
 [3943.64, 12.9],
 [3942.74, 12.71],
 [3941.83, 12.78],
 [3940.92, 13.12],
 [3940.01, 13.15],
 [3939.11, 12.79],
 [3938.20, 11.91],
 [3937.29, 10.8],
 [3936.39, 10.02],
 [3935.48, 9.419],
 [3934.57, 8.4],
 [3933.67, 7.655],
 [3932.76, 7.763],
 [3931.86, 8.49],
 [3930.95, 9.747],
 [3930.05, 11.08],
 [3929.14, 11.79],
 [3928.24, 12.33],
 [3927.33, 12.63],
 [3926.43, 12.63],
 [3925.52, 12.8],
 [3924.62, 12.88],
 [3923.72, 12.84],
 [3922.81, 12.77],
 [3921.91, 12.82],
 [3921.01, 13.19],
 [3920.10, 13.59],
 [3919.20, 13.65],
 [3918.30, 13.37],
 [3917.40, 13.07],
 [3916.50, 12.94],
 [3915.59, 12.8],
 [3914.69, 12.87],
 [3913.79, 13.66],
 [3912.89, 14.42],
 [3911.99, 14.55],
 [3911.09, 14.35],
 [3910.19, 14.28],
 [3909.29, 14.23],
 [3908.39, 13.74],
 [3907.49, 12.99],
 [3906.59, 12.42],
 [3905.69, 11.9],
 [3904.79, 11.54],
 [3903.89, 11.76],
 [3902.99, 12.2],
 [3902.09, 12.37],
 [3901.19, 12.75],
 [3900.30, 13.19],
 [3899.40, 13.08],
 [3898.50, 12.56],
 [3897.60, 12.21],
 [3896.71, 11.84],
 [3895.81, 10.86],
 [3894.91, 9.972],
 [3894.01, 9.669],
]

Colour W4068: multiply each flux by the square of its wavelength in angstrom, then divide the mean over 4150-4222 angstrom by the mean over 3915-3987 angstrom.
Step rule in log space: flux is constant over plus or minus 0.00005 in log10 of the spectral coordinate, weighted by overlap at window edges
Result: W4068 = 1.36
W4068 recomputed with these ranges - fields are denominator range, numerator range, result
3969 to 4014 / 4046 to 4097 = 1.10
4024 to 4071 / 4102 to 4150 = 0.96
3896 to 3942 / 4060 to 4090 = 1.25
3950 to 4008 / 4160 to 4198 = 1.24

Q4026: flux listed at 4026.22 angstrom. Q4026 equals 13.86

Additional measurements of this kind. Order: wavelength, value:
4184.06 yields 13.73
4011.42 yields 15.68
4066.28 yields 15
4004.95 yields 15.15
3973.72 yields 9.075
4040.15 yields 14.89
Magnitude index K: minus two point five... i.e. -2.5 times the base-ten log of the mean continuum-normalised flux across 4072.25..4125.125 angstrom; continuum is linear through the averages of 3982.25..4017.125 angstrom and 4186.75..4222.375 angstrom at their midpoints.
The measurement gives 0.12 mag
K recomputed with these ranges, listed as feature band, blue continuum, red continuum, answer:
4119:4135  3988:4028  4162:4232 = 0.025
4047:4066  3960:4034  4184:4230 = -0.143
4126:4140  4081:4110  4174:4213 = -0.119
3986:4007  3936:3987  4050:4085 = -0.129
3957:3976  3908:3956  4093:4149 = 0.237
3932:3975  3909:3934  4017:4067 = 0.149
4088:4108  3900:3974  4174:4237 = 0.116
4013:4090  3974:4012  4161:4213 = -0.058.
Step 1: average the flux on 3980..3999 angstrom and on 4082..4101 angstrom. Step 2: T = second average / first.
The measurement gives 0.91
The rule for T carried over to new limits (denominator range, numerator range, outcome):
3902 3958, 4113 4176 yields 1.14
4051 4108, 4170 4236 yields 1.05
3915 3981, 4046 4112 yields 1.17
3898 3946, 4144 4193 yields 1.16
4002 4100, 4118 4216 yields 0.99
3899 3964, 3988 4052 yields 1.18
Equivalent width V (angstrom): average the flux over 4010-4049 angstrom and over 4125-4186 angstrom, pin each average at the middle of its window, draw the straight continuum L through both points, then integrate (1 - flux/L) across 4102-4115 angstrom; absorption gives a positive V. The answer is 1.8 angstrom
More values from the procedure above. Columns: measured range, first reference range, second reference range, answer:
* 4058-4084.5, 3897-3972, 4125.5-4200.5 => -2.14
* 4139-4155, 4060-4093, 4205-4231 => 0.00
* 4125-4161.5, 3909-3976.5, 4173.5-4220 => -1.91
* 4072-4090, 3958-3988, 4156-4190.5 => -1.27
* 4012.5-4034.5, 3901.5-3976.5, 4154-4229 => -3.06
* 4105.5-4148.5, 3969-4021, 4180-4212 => 0.55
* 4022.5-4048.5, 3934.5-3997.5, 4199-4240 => -3.60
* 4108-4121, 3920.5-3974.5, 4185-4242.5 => 0.05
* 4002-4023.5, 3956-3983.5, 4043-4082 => -3.92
